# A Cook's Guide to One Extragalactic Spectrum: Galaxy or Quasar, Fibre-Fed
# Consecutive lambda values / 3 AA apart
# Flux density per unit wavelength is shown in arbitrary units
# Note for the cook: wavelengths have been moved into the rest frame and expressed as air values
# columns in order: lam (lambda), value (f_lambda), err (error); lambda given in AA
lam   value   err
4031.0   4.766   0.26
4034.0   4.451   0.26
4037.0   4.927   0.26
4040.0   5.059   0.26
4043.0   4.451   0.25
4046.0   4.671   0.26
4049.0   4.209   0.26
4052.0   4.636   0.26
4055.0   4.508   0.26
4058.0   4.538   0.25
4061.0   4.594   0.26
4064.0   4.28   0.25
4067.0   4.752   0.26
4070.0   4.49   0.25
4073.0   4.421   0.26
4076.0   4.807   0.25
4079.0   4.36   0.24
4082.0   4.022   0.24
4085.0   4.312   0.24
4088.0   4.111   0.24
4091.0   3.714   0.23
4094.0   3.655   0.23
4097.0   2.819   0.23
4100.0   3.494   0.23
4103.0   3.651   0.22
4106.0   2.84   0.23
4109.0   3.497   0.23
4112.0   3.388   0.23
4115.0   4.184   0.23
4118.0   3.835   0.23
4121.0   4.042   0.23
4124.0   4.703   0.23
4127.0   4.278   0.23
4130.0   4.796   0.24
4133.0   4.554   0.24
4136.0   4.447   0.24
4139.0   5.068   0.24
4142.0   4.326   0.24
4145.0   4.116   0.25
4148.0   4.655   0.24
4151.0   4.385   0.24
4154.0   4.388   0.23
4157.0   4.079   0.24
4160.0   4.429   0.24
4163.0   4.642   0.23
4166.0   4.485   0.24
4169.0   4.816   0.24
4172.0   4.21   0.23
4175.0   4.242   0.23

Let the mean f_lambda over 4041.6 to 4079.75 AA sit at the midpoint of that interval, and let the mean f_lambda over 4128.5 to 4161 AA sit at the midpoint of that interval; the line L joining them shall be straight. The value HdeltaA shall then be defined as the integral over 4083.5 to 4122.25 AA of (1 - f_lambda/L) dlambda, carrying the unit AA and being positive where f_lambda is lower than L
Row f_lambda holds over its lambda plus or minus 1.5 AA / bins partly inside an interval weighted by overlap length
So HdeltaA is 7.27 AA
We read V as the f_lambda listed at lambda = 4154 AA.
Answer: 4.388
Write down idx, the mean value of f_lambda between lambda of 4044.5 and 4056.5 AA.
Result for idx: 4.51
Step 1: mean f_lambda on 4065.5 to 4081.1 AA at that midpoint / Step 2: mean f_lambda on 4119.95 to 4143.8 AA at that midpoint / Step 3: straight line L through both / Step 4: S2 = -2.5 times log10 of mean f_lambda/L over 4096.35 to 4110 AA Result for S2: 0.35 mag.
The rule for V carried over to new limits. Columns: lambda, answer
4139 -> 5.068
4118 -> 3.835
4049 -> 4.209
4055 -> 4.508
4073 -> 4.421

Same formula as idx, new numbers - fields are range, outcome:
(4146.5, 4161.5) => 4.39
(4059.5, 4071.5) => 4.53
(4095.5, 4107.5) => 3.2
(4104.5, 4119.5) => 3.55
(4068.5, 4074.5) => 4.46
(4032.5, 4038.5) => 4.69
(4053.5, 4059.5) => 4.52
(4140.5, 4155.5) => 4.37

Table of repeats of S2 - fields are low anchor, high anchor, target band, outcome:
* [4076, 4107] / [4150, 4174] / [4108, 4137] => -0.03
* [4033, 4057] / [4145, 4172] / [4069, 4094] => 0.08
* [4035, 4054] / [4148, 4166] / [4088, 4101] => 0.28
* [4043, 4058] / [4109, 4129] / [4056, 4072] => -0.03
